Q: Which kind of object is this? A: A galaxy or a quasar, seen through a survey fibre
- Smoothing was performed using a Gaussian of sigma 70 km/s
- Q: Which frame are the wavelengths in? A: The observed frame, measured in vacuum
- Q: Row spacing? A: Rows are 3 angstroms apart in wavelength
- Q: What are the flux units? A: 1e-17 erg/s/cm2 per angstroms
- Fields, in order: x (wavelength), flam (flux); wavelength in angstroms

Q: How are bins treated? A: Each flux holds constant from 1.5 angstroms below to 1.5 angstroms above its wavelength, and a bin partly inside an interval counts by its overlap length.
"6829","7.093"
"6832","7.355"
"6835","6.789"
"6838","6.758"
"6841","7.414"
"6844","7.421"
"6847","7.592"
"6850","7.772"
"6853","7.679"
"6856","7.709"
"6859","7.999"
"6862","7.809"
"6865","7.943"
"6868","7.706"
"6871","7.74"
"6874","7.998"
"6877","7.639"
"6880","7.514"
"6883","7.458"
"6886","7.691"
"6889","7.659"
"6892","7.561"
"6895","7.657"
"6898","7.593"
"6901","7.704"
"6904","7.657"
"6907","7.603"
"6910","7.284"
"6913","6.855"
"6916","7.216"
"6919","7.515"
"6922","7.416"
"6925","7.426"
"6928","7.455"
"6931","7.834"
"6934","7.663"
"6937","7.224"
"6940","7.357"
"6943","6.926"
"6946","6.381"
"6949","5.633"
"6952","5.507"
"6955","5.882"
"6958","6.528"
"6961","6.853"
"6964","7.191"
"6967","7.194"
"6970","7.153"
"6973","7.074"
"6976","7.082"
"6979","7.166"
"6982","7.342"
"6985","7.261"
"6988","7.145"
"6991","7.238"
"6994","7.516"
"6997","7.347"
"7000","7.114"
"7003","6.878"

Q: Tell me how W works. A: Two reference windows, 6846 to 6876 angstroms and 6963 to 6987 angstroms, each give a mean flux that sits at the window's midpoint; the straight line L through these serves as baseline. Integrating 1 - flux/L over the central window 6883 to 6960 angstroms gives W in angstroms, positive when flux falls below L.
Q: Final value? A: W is 3.1 angstroms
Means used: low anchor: 7.8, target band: 7.17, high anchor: 7.18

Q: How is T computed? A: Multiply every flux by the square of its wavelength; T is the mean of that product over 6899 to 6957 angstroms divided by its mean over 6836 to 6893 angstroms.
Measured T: 0.9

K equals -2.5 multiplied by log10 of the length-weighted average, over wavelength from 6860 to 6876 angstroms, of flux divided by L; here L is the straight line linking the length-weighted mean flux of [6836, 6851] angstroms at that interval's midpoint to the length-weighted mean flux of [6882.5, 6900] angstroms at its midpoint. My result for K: -0.05 mag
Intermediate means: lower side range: 7.36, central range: 7.84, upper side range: 7.61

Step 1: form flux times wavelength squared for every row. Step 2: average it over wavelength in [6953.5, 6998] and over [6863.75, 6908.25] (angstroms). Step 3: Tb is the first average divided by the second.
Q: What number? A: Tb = 0.94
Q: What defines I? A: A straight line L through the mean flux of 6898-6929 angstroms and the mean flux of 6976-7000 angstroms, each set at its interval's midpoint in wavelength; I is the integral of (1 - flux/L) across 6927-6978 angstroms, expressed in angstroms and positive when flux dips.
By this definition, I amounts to 3.2 angstroms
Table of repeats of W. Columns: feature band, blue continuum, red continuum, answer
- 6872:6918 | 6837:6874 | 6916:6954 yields -1.3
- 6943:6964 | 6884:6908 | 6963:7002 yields 3.1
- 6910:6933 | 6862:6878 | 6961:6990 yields 0.3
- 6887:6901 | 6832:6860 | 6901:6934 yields -0.3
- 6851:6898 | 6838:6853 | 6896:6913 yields -1.4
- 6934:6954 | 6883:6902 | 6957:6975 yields 1.7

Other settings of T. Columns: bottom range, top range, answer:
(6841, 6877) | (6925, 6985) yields 0.92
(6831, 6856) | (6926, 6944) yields 1.03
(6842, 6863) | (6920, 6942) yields 0.99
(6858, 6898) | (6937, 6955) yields 0.85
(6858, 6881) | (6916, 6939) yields 0.98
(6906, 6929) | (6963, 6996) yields 1.00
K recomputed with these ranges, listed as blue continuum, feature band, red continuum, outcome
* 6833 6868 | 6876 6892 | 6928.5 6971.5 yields -0.04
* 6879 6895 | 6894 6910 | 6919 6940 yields -0.01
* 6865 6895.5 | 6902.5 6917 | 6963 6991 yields 0.03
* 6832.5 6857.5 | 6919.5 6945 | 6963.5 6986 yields -0.02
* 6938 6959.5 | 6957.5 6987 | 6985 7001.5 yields -0.04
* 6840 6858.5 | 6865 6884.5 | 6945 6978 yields -0.04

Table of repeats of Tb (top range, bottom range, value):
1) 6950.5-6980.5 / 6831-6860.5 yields 0.94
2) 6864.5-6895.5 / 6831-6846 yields 1.09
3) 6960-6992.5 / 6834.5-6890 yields 0.97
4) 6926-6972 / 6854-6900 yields 0.91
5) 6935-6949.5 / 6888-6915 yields 0.92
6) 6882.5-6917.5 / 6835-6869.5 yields 1.00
